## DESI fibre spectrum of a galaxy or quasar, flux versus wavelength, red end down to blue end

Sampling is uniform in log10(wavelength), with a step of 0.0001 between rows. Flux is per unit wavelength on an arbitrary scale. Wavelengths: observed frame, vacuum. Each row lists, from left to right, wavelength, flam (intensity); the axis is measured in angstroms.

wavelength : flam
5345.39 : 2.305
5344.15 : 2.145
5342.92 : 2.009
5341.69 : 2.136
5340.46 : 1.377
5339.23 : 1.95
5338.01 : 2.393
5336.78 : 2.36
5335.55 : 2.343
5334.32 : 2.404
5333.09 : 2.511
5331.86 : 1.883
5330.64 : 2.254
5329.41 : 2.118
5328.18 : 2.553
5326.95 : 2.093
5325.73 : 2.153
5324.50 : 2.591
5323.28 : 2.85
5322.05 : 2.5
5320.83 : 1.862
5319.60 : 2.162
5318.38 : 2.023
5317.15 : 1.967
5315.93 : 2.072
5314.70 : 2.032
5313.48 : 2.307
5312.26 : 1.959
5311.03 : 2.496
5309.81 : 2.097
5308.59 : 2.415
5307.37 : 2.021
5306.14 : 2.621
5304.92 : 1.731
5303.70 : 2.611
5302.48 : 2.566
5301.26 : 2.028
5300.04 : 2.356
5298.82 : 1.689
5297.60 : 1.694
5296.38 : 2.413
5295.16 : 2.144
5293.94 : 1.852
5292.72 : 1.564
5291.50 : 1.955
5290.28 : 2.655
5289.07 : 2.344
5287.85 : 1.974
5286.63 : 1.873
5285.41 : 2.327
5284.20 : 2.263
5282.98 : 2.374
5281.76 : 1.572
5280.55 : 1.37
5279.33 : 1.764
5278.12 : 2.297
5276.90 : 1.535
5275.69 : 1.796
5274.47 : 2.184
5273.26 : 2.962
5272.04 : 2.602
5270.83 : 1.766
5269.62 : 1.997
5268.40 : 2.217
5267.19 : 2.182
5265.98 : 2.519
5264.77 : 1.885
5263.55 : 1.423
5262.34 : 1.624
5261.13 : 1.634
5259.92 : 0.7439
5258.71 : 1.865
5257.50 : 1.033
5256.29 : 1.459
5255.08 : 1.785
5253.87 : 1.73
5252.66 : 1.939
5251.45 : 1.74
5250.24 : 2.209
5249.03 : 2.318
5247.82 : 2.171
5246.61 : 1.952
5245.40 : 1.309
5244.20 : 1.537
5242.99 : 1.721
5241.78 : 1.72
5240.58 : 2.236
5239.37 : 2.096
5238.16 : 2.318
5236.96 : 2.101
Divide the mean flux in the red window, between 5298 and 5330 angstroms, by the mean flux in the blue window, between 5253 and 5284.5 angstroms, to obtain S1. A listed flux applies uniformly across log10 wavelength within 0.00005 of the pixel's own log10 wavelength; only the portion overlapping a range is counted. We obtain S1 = 1.2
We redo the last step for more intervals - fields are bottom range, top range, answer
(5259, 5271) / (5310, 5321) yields 1.17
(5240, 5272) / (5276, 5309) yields 1.14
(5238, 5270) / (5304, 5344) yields 1.21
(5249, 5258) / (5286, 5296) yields 1.17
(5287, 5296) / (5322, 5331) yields 1.15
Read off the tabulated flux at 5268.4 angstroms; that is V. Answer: 2.217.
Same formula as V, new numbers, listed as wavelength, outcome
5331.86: 1.883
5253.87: 1.73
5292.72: 1.564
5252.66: 1.939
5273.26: 2.962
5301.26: 2.028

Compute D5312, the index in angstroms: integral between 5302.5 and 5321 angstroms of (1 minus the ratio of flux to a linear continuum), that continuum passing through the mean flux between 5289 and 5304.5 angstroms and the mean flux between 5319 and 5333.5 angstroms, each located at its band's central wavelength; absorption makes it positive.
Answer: 0.3 angstroms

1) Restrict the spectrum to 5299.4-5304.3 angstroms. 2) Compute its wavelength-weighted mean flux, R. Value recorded 2.39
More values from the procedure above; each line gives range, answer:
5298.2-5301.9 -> 2.03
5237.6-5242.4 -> 2.09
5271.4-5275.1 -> 2.57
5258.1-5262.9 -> 1.47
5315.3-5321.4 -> 2.02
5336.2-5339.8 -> 2.24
